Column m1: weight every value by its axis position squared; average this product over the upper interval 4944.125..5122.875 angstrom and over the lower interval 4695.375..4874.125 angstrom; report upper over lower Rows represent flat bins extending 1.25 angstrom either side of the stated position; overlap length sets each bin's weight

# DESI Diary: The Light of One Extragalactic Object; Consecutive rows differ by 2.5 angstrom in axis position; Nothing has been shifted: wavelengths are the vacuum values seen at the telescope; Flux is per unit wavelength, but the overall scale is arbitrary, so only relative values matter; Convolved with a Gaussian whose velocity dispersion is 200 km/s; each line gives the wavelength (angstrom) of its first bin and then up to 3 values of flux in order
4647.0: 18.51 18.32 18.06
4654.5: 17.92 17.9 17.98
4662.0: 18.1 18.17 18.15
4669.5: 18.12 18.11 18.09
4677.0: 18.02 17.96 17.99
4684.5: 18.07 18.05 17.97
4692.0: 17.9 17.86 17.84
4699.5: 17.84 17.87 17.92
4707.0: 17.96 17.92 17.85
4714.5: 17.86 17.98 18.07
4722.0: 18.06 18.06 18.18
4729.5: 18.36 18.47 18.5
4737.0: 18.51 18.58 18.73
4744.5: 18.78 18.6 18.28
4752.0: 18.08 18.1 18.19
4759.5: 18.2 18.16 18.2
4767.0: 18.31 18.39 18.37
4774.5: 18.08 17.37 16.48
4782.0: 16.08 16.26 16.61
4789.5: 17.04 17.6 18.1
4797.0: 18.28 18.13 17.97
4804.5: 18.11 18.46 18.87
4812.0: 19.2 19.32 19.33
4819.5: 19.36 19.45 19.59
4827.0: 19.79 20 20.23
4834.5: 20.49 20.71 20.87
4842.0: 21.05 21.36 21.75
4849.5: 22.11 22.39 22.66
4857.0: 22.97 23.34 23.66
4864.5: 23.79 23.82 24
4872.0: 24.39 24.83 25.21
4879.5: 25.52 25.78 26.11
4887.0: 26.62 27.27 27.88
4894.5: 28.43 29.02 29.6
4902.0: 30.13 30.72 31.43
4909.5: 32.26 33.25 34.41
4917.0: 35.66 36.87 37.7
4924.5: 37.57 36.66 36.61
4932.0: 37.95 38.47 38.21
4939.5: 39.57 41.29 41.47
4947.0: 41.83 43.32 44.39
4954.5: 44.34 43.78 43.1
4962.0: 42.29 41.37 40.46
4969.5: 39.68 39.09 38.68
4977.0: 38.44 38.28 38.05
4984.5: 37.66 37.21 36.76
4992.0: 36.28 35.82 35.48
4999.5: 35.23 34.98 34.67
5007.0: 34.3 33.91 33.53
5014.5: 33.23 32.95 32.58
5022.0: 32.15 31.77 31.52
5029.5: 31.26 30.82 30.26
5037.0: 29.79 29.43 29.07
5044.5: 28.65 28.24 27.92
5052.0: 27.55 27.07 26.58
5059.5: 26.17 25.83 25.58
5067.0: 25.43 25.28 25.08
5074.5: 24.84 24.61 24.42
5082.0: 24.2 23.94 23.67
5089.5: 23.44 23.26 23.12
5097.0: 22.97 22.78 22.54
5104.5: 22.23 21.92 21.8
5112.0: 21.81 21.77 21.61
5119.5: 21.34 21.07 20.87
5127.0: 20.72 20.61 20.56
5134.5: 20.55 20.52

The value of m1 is 1.8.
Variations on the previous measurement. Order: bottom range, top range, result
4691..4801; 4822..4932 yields 1.58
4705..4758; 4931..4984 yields 2.45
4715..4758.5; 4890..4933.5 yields 1.95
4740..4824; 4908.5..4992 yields 2.30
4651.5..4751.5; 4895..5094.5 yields 2.07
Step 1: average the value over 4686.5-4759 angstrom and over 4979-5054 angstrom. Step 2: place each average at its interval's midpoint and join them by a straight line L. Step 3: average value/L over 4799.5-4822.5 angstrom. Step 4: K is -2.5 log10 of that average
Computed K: 0.197 mag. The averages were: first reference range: 18.2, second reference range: 32.9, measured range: 18.8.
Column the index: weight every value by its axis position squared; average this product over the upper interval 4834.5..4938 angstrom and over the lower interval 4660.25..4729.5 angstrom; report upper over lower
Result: 1.70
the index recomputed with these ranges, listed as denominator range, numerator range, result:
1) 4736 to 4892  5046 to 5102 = 1.36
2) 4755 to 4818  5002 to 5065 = 1.87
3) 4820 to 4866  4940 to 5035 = 1.84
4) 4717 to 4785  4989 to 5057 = 1.97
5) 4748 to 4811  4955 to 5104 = 1.94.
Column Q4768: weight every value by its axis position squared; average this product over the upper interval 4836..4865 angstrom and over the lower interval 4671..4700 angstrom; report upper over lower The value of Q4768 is 1.32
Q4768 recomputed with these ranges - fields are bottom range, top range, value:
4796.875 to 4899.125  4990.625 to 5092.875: 1.41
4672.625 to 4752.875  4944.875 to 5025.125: 2.33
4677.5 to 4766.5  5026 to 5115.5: 1.63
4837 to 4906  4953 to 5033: 1.54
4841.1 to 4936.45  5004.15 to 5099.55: 1.04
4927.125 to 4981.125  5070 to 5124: 0.60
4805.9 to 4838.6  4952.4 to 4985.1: 2.19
